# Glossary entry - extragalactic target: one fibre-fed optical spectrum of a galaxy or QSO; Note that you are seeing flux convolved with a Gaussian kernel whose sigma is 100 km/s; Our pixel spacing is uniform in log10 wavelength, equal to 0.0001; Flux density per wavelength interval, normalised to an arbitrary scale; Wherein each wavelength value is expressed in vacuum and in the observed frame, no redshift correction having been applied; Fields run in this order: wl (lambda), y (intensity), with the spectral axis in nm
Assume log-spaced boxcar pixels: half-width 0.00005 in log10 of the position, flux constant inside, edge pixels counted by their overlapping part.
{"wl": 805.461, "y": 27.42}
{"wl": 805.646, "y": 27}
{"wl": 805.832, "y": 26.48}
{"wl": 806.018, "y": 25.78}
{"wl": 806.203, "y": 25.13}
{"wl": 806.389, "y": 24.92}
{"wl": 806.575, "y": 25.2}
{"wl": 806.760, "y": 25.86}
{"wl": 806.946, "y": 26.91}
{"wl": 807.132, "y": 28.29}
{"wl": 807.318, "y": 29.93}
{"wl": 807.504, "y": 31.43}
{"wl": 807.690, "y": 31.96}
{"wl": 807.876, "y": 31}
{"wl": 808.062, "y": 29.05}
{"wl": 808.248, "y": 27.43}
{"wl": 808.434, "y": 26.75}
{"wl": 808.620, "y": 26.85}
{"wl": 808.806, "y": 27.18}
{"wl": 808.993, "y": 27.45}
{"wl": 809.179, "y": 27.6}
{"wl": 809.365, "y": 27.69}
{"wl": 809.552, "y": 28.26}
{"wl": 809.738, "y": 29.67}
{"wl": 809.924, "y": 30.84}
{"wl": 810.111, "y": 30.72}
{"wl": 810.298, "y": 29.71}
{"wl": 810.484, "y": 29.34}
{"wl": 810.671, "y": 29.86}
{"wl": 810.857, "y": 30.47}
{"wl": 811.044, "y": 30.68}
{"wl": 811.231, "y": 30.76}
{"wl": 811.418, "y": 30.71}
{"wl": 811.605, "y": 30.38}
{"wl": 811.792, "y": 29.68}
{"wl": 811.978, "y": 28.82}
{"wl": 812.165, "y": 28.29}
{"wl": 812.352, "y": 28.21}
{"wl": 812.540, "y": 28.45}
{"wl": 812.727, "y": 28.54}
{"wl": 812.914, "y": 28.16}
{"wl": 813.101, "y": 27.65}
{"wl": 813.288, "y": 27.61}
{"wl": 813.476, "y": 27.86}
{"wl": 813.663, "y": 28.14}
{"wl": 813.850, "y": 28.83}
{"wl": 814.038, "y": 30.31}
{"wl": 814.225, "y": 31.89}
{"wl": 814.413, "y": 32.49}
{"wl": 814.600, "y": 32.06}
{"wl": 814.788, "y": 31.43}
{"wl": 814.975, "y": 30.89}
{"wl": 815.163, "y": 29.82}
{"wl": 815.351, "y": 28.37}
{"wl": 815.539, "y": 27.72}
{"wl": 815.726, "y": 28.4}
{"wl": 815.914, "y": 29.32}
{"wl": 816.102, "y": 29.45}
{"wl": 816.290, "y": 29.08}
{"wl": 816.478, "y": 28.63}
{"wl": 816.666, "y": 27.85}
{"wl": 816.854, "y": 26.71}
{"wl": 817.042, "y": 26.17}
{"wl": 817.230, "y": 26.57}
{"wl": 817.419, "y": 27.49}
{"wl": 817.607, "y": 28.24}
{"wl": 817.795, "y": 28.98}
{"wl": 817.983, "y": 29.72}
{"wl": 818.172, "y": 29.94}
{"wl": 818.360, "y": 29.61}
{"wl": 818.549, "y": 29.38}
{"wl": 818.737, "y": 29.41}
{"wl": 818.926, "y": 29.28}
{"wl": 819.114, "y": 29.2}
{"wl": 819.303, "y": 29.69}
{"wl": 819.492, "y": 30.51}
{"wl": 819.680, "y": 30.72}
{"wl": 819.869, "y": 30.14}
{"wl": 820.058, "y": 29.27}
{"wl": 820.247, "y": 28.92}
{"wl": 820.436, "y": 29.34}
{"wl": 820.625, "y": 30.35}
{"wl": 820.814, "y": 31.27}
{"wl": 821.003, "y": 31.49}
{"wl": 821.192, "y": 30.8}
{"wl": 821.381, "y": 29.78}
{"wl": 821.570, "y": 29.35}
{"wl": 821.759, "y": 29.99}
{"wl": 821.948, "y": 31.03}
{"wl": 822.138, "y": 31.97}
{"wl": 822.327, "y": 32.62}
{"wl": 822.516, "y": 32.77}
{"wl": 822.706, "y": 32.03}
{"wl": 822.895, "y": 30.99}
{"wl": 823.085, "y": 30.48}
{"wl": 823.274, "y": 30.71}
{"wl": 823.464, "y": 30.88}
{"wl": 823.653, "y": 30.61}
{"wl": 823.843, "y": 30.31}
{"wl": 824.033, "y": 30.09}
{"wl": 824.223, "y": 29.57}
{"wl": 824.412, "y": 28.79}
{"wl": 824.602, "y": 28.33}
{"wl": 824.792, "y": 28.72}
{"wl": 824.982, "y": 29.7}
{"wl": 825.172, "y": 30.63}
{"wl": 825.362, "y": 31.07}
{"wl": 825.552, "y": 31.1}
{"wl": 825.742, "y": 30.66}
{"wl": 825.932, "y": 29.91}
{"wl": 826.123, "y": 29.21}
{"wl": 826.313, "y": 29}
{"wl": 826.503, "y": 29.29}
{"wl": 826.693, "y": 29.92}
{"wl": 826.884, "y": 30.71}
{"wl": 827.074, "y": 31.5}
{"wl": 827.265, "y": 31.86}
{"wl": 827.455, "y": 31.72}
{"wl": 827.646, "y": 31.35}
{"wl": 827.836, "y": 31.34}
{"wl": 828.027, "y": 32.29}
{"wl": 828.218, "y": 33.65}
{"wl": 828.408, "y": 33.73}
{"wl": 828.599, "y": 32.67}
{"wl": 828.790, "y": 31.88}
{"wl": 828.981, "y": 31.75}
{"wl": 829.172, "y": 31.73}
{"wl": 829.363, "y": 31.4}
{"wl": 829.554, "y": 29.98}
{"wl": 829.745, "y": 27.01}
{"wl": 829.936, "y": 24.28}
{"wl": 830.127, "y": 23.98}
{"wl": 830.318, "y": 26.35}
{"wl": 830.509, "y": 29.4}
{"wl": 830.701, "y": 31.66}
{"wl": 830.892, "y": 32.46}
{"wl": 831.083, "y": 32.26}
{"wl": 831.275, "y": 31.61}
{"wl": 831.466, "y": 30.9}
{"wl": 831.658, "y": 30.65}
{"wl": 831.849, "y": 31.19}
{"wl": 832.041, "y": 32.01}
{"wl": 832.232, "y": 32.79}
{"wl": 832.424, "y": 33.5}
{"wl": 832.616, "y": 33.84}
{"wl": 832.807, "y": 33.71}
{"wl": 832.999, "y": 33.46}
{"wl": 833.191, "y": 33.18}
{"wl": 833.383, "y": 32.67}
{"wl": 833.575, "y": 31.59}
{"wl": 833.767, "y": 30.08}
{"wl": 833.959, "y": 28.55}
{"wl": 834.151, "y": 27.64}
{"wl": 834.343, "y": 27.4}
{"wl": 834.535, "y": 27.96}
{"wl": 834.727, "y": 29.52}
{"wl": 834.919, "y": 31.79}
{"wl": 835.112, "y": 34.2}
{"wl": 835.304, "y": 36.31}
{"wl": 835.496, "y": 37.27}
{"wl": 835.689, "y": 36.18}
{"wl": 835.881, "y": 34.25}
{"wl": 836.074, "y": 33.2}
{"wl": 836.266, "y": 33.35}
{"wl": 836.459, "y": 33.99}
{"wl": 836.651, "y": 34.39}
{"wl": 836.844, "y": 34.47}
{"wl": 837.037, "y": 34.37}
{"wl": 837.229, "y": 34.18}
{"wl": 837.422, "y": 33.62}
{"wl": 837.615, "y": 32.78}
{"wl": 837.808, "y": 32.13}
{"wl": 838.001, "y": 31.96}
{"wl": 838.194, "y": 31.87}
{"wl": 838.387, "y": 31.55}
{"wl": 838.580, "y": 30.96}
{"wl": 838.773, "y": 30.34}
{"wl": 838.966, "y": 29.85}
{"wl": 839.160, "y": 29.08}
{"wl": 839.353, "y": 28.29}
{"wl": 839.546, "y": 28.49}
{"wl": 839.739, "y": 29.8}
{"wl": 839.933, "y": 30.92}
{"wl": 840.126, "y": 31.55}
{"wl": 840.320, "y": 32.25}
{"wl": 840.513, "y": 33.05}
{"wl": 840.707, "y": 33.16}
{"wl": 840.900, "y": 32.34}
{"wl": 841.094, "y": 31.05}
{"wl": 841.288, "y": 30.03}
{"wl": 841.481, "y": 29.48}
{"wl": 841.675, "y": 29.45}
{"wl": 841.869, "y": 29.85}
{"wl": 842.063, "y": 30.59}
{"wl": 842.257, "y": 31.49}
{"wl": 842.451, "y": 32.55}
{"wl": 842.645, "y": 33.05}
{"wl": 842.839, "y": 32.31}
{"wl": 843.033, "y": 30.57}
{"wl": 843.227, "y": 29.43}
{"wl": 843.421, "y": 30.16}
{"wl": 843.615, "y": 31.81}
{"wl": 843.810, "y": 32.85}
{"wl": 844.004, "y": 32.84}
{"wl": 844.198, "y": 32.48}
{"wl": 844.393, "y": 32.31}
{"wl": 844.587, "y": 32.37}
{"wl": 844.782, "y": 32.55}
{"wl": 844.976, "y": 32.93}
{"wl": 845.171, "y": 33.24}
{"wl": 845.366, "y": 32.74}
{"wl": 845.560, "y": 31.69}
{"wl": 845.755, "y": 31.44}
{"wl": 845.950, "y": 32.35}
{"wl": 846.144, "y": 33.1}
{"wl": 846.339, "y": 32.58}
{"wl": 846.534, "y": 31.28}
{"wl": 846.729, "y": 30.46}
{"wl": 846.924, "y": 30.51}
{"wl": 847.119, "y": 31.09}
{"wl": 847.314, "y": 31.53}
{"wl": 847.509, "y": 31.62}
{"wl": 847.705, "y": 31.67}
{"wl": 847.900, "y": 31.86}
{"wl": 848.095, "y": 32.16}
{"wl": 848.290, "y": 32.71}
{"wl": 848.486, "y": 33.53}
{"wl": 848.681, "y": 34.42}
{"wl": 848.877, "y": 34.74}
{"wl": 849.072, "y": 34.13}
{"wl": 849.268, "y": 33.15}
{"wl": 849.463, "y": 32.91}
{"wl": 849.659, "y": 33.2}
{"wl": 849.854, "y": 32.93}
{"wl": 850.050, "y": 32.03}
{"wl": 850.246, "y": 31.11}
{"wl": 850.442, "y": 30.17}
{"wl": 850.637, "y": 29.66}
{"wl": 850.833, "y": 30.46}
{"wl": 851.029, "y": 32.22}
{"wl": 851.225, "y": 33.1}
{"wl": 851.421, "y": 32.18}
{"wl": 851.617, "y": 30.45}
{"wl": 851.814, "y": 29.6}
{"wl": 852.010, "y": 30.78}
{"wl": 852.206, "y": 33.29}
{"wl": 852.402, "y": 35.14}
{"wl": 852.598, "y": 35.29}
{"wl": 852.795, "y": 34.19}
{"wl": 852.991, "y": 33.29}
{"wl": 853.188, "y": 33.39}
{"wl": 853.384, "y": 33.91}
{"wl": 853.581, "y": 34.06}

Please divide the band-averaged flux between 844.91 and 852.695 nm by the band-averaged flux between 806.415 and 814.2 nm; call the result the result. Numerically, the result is 1.1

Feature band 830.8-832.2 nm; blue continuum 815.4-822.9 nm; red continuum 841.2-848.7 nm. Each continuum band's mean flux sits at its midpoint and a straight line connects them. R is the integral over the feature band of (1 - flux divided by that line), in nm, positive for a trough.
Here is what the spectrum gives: -0.046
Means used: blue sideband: 29.6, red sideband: 31.7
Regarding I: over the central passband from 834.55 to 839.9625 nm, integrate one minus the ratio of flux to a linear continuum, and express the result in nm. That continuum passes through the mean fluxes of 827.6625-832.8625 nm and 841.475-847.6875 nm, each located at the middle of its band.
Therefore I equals -0.186 nm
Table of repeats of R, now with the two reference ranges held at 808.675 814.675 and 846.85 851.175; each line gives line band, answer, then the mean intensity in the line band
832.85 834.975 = 0.04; 30.4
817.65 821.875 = 0.01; 29.9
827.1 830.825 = 0.02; 30.5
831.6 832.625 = -0.05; 32.3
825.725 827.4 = 0.01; 30.2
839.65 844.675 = 0.03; 31.5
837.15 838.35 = -0.05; 32.7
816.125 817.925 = 0.11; 27.9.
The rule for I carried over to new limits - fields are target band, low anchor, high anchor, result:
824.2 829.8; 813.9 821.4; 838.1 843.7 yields -0.12 nm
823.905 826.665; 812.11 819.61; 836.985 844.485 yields 0.02 nm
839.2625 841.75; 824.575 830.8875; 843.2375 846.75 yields 0.07 nm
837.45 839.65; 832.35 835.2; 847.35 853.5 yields 0.06 nm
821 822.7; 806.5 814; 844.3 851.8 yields -0.07 nm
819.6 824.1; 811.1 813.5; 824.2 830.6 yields -0.15 nm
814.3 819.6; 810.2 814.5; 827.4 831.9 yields 0.10 nm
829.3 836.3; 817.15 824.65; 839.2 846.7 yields -0.10 nm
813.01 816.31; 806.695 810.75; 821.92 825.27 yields 0.00 nm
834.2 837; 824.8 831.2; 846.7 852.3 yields -0.19 nm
